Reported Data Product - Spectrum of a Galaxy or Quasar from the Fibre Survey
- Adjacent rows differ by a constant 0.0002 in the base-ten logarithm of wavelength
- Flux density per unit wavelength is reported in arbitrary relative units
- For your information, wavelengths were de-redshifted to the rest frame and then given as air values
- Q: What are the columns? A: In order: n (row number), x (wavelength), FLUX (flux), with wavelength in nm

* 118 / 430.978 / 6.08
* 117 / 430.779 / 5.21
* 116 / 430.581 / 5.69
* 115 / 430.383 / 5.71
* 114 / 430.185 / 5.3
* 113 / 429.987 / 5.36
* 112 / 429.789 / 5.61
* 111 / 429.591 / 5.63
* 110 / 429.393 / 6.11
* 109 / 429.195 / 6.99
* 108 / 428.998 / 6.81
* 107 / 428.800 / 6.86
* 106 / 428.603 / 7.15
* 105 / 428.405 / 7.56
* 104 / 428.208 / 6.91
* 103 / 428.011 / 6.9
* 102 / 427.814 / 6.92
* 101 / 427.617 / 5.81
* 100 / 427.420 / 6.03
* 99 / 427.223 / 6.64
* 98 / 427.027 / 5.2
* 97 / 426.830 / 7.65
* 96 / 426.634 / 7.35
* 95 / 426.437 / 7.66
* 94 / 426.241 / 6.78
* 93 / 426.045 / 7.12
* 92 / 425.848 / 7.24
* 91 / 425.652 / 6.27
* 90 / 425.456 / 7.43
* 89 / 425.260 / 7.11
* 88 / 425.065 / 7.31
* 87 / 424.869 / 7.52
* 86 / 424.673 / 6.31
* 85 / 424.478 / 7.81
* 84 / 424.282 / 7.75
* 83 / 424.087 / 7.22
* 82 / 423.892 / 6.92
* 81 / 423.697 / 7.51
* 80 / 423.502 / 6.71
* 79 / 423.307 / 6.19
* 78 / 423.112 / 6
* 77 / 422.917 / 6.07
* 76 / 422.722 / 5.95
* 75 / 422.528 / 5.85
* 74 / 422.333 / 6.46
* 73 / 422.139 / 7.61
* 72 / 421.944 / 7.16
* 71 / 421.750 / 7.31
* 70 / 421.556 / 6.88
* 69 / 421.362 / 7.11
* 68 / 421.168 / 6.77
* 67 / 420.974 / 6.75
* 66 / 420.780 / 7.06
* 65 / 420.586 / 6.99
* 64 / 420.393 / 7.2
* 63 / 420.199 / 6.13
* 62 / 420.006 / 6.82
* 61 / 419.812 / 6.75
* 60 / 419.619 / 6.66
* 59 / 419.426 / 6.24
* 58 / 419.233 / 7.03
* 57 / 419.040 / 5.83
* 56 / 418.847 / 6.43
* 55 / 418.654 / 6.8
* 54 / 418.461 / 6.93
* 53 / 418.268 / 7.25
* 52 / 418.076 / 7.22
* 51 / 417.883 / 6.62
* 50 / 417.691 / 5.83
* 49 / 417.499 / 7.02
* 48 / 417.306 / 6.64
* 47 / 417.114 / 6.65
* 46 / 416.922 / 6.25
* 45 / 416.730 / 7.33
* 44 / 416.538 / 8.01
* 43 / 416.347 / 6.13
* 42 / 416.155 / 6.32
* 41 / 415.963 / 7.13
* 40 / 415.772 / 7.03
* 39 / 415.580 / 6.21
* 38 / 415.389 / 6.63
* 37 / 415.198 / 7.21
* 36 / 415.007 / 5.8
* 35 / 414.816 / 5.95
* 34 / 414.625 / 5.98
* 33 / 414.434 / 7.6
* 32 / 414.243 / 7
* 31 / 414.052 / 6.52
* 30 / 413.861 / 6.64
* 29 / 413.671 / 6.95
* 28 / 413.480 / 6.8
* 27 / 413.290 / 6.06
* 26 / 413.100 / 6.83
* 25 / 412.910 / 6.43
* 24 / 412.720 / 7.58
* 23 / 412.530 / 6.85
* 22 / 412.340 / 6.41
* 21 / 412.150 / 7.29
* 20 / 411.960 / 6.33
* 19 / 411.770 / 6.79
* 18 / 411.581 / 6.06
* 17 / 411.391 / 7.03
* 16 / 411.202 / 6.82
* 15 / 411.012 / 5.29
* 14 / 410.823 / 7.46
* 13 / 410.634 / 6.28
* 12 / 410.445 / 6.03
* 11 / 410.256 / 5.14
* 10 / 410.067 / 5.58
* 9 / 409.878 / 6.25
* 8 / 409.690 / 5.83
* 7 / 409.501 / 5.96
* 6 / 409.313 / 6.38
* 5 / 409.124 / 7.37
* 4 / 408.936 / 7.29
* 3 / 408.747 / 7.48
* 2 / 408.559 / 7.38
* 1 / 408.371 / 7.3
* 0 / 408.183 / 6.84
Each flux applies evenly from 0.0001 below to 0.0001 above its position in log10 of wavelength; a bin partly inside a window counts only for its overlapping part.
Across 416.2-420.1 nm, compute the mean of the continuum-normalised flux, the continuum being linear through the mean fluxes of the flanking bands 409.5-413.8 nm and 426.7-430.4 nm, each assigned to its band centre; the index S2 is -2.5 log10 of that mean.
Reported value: -0.05 mag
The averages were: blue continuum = 6.45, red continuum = 6.4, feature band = 6.72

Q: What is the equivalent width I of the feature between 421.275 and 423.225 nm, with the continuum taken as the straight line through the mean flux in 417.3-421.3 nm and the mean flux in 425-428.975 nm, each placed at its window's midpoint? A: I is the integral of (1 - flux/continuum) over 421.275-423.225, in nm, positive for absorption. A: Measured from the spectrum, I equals 0.04 nm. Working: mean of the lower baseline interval 6.72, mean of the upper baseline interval 6.89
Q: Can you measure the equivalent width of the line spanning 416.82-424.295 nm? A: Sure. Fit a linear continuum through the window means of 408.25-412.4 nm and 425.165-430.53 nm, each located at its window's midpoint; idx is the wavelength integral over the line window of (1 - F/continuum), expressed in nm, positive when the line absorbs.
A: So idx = -0.18 nm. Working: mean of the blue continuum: 6.54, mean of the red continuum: 6.59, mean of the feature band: 6.72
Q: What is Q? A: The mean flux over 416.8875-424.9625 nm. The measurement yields 6.77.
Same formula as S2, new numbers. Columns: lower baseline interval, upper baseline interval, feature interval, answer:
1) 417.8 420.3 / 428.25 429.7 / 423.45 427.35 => -0.058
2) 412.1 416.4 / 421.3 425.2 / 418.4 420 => 0.032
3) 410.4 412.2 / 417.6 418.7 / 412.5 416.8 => -0.013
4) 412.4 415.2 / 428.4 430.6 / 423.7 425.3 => -0.148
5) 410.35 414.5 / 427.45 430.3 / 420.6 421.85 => -0.072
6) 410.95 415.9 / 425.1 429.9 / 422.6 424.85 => -0.012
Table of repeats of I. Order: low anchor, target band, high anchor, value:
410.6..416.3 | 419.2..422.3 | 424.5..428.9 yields -0.047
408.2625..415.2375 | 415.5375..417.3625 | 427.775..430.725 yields -0.075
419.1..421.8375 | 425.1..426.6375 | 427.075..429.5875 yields -0.094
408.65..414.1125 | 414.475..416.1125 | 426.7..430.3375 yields -0.003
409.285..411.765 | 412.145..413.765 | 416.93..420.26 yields -0.117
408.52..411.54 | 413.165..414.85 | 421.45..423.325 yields -0.040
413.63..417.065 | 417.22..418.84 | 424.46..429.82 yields -0.011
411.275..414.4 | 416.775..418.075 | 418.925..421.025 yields 0.022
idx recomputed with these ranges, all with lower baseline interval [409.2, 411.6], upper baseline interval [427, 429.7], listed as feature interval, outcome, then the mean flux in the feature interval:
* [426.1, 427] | -0.09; 7.18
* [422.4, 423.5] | 0.06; 6.08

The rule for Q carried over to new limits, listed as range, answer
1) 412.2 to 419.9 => 6.69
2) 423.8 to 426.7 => 7.18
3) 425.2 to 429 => 6.87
